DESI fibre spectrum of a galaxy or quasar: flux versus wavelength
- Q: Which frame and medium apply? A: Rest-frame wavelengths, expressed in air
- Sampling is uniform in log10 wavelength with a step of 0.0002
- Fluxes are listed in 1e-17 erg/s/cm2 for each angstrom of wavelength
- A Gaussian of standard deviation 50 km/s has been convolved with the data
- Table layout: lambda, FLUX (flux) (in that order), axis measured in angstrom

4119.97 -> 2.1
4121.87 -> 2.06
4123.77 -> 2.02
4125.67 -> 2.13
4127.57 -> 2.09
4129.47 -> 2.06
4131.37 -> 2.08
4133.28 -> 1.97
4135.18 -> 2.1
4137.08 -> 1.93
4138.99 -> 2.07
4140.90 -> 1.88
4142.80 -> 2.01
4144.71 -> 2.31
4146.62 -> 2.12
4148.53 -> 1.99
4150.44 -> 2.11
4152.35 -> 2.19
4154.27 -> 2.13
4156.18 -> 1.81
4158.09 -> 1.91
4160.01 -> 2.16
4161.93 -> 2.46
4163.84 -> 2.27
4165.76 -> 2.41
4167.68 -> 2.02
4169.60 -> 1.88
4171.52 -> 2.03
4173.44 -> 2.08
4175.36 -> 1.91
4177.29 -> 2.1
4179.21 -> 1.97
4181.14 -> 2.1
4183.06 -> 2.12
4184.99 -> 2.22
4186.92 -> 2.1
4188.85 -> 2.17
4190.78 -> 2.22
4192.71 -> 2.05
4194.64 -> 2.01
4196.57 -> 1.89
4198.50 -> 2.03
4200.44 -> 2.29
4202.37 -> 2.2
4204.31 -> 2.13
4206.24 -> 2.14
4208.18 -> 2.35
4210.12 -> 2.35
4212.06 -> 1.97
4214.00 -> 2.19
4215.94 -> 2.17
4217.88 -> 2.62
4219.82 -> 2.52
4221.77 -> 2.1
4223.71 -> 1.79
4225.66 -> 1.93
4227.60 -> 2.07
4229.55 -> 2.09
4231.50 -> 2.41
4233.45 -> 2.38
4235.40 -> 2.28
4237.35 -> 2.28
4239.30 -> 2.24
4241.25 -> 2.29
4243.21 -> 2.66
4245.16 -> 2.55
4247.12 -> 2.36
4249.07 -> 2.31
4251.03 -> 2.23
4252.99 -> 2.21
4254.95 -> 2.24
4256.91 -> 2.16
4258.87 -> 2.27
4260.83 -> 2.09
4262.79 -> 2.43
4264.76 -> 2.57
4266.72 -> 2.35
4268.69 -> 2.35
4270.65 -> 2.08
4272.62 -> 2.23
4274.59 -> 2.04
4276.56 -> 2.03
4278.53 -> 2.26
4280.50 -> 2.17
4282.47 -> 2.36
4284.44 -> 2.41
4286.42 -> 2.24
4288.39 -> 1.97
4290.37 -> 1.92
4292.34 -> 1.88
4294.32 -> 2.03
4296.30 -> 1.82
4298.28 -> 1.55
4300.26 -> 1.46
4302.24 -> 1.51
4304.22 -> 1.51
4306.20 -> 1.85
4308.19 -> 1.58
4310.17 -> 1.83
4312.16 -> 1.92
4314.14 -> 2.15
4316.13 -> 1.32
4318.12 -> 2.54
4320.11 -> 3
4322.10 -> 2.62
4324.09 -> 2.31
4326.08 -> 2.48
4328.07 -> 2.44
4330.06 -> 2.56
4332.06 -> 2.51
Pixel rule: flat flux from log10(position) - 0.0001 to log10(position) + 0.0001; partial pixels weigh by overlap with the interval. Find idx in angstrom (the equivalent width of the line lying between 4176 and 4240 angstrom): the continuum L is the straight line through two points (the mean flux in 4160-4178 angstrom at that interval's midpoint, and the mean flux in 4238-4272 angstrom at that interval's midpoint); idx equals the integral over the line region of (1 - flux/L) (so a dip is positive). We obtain 1.45 angstrom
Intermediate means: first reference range 2.13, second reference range 2.32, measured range 2.16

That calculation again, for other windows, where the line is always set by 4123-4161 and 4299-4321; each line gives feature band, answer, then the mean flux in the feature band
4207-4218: -1.5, 2.25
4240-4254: -3.1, 2.37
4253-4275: -3.9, 2.26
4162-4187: -1.1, 2.11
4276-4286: -1.9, 2.25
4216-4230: -1.4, 2.16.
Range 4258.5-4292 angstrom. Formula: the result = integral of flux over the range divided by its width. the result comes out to 2.21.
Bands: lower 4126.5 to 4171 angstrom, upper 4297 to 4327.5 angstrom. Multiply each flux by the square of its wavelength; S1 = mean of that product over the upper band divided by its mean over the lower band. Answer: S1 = 1.03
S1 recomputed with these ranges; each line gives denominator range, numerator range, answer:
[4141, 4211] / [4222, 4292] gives 1.10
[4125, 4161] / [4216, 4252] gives 1.16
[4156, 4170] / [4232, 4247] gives 1.15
